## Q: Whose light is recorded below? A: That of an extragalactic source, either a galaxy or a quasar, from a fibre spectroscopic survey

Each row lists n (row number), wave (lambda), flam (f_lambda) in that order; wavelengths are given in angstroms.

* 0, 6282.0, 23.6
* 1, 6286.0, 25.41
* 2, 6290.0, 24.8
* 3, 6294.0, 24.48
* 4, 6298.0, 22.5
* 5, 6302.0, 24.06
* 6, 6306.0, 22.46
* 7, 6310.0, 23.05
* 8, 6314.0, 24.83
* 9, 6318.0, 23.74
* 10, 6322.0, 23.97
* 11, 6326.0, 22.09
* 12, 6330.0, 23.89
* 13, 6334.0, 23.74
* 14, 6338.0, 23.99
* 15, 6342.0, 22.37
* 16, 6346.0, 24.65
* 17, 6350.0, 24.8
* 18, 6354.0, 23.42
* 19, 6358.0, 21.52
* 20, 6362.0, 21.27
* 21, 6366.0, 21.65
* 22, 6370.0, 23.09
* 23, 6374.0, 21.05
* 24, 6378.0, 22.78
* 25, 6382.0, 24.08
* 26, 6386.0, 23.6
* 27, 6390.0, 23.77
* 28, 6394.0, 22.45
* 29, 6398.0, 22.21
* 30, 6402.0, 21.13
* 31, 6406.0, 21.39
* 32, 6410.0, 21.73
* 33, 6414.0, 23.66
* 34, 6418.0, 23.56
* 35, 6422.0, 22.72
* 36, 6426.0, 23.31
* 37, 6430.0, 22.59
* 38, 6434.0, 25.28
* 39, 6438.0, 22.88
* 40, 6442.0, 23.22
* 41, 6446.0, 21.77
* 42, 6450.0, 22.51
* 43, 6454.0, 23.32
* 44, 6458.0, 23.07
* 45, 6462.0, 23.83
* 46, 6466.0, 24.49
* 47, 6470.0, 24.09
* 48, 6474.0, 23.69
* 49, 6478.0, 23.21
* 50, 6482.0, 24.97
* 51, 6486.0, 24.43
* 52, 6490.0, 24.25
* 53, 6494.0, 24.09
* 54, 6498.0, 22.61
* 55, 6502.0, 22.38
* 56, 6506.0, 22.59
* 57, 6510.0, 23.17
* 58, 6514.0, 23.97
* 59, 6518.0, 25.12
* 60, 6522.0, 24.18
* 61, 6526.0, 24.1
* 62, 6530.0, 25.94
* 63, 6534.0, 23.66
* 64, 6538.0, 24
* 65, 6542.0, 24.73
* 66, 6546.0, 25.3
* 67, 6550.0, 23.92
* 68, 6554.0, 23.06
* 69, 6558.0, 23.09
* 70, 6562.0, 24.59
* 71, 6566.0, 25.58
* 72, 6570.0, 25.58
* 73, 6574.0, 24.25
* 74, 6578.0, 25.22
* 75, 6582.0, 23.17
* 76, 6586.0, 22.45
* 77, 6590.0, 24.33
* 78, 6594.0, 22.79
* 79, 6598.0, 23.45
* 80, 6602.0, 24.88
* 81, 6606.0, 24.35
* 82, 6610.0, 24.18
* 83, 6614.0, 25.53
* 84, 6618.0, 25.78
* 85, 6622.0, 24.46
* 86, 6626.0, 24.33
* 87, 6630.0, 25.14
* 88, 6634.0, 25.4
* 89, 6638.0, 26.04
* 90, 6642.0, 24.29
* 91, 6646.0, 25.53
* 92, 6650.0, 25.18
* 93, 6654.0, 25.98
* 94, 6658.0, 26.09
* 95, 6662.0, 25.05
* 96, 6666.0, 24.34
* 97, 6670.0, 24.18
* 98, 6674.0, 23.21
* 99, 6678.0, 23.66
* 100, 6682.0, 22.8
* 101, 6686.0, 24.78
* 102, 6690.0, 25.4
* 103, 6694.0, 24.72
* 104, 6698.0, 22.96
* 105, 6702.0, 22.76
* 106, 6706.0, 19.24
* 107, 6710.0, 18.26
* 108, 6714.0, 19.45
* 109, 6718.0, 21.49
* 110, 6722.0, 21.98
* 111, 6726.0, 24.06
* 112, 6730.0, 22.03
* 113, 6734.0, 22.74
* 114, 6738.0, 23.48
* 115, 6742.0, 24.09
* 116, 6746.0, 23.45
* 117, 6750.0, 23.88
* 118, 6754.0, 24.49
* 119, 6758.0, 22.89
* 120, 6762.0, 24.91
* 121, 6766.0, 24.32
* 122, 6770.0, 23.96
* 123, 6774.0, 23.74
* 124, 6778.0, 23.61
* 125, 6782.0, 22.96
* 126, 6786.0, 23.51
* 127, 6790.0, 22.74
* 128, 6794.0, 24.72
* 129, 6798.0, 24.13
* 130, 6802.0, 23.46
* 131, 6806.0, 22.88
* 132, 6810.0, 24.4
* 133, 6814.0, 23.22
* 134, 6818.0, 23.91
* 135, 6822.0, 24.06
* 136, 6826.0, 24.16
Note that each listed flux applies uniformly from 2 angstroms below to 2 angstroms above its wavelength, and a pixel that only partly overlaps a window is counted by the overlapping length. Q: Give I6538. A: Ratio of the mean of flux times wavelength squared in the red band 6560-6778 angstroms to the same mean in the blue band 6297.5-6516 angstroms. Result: 1.12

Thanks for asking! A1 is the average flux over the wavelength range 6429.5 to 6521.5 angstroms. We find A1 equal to 23.6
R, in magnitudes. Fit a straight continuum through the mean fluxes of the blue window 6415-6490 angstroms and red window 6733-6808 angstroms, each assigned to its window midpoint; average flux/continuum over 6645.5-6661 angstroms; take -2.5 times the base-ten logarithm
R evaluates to -0.090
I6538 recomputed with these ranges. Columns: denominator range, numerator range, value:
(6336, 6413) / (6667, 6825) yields 1.15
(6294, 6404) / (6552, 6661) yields 1.16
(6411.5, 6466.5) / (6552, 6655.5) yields 1.11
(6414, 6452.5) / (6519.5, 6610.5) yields 1.09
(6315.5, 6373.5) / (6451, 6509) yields 1.07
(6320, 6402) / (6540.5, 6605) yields 1.12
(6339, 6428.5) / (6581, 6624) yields 1.14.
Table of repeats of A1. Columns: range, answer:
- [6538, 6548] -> 24.8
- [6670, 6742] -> 22.6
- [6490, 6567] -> 24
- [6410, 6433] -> 23.1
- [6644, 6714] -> 23.6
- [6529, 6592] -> 24.3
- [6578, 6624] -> 24.2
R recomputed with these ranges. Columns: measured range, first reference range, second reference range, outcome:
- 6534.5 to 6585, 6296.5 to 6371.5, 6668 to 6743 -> -0.065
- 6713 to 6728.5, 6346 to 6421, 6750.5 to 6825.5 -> 0.081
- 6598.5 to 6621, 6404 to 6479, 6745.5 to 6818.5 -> -0.061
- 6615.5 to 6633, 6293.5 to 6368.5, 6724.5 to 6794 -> -0.066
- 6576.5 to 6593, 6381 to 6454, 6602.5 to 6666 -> 0.041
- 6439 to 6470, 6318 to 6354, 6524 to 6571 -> 0.040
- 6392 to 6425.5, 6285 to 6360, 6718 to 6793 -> 0.057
